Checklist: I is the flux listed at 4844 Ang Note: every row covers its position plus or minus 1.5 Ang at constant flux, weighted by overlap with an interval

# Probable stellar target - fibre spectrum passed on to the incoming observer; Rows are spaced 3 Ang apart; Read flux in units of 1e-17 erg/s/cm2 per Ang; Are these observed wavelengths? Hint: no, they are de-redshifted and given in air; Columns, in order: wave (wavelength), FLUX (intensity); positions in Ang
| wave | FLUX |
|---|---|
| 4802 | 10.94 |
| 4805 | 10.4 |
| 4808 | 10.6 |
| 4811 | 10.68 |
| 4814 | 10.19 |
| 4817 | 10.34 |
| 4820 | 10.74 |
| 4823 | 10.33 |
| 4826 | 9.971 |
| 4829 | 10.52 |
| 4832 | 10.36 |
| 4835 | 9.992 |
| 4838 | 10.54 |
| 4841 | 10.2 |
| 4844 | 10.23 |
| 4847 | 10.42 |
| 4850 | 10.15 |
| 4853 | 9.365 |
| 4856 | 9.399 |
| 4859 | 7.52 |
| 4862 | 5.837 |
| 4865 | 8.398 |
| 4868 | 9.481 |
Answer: 10.23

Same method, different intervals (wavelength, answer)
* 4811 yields 10.68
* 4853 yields 9.365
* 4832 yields 10.36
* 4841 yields 10.2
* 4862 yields 5.837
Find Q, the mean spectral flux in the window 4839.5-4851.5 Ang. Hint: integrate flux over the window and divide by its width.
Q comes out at 10.2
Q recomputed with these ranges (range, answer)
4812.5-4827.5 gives 10.3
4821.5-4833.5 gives 10.3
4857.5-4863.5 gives 6.68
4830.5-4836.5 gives 10.2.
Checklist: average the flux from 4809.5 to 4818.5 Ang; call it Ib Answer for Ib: 10.4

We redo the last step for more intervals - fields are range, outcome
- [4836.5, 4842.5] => 10.4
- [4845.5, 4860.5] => 9.37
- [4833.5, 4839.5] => 10.3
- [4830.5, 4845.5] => 10.3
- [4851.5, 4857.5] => 9.38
